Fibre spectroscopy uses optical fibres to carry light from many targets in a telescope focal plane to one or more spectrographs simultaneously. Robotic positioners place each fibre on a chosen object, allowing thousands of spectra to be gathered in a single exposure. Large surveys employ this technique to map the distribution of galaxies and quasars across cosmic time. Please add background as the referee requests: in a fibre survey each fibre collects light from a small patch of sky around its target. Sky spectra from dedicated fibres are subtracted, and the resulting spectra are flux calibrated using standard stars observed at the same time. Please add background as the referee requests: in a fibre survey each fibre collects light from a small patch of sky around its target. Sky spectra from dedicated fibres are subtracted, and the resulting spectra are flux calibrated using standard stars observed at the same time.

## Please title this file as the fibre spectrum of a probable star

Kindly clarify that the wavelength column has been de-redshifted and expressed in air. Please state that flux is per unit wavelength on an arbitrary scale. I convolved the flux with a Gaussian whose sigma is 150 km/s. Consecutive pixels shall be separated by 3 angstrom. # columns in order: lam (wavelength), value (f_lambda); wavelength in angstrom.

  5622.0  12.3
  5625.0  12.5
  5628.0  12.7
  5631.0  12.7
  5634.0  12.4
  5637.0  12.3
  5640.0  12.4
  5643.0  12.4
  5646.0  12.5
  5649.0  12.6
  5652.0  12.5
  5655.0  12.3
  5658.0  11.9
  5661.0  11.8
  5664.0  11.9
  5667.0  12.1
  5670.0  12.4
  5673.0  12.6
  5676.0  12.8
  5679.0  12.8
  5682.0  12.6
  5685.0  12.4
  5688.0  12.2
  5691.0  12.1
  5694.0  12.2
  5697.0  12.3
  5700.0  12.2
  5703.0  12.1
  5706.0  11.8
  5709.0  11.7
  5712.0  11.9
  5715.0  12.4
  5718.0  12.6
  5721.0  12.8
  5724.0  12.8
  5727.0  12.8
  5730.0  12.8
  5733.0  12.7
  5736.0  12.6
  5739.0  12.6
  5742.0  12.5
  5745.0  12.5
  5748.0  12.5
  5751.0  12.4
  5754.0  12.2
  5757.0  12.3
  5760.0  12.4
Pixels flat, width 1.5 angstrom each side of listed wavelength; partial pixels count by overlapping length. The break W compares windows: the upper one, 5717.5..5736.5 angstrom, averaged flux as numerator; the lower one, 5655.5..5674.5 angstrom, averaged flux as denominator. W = 1.05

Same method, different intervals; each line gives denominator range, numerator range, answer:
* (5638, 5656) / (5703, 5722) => 0.98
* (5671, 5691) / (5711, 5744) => 1.01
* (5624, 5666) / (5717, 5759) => 1.02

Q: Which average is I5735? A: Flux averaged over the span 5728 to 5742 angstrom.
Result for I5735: 12.7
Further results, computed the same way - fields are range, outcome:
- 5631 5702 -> 12.3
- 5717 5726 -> 12.7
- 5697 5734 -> 12.4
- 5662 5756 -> 12.4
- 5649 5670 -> 12.1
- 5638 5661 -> 12.3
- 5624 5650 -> 12.5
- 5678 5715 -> 12.2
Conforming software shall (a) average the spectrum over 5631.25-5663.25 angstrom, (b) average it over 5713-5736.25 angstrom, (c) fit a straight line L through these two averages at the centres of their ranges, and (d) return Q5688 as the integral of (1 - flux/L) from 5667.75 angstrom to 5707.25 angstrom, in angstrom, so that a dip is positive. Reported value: 0.5 angstrom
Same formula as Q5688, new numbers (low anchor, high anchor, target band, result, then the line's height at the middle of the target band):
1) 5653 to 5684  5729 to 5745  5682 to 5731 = 0.7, 12.5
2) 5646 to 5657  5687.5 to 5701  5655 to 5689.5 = 0.0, 12.3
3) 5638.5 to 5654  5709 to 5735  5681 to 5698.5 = 0.3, 12.5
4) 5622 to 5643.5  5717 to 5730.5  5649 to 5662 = 0.4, 12.5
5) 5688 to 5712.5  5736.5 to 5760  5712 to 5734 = -0.7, 12.2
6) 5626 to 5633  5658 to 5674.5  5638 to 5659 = 0.0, 12.4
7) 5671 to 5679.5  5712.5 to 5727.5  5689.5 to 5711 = 1.0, 12.7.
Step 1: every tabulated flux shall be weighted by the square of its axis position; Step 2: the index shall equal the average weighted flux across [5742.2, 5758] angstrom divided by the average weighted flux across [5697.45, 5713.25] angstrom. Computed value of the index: 1.1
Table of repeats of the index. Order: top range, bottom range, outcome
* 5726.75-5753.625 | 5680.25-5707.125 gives 1.05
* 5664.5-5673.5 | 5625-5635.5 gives 0.99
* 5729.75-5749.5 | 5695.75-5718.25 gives 1.05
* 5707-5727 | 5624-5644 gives 1.02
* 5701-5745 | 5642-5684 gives 1.03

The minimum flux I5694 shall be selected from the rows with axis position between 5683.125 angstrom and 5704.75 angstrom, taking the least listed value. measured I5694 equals 12.1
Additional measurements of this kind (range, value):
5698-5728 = 11.7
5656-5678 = 11.8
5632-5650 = 12.3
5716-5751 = 12.4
